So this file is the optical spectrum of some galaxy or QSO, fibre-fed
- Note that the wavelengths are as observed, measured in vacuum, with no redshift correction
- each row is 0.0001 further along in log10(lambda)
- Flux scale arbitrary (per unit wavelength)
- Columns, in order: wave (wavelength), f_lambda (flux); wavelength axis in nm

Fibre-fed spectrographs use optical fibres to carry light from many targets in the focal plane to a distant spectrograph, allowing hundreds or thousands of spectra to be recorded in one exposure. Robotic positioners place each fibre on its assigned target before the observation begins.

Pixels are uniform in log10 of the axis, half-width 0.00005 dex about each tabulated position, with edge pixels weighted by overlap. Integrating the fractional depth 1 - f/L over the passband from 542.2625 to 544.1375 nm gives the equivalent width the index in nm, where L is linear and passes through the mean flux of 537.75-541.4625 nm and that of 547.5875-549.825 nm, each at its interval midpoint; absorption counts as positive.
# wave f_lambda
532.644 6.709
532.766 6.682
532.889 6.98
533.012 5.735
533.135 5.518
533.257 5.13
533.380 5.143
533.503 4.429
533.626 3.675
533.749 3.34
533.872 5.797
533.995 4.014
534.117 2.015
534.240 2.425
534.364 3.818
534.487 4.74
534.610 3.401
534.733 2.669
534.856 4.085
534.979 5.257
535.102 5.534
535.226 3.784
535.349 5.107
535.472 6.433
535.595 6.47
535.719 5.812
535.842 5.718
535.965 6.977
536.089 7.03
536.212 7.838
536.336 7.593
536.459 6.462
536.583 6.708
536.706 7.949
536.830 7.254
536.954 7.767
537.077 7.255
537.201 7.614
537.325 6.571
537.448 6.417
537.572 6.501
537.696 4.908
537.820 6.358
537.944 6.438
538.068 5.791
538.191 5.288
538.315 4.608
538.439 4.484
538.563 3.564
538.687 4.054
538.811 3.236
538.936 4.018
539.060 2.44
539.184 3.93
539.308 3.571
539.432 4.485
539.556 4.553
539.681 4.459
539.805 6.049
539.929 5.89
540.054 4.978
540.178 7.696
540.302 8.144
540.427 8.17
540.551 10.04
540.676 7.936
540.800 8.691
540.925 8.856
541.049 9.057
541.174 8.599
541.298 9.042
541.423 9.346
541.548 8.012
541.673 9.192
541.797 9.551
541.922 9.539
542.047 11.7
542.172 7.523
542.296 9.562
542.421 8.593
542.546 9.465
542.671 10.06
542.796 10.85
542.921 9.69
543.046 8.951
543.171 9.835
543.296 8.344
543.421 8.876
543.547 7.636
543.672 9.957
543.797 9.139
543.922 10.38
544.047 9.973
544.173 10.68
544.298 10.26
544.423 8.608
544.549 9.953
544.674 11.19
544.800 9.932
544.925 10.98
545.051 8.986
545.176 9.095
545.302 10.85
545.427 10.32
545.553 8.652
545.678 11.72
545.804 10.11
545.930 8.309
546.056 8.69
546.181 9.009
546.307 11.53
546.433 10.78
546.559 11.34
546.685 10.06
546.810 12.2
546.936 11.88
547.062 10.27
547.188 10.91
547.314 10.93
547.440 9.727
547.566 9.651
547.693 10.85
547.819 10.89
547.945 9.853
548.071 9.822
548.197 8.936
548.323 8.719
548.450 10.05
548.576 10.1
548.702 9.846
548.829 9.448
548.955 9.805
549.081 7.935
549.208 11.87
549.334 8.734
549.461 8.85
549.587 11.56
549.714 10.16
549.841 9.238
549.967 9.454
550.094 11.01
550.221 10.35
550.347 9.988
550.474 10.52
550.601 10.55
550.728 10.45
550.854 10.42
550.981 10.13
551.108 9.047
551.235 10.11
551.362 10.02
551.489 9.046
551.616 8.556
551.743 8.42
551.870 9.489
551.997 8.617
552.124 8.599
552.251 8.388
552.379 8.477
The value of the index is -0.46 nm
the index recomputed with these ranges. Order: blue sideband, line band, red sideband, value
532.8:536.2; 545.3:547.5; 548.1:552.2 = -0.48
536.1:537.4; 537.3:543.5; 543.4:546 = 1.00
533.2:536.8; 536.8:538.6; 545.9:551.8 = 0.00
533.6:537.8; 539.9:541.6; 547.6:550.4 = -0.23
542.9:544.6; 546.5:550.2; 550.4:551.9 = -0.20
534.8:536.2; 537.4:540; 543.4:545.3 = 0.85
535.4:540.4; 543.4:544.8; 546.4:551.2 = -0.24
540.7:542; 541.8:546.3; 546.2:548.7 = -0.02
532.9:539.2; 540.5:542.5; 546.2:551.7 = -0.48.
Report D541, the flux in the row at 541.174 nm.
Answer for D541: 8.599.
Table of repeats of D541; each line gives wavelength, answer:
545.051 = 8.986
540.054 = 4.978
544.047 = 9.973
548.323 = 8.719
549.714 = 10.16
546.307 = 11.53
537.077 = 7.255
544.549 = 9.953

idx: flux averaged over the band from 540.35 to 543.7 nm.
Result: 9.14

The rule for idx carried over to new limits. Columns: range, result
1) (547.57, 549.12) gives 9.71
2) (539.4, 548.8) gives 9.33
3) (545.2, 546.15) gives 9.75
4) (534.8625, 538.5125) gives 6.23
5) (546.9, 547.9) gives 10.6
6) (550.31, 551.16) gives 10.2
